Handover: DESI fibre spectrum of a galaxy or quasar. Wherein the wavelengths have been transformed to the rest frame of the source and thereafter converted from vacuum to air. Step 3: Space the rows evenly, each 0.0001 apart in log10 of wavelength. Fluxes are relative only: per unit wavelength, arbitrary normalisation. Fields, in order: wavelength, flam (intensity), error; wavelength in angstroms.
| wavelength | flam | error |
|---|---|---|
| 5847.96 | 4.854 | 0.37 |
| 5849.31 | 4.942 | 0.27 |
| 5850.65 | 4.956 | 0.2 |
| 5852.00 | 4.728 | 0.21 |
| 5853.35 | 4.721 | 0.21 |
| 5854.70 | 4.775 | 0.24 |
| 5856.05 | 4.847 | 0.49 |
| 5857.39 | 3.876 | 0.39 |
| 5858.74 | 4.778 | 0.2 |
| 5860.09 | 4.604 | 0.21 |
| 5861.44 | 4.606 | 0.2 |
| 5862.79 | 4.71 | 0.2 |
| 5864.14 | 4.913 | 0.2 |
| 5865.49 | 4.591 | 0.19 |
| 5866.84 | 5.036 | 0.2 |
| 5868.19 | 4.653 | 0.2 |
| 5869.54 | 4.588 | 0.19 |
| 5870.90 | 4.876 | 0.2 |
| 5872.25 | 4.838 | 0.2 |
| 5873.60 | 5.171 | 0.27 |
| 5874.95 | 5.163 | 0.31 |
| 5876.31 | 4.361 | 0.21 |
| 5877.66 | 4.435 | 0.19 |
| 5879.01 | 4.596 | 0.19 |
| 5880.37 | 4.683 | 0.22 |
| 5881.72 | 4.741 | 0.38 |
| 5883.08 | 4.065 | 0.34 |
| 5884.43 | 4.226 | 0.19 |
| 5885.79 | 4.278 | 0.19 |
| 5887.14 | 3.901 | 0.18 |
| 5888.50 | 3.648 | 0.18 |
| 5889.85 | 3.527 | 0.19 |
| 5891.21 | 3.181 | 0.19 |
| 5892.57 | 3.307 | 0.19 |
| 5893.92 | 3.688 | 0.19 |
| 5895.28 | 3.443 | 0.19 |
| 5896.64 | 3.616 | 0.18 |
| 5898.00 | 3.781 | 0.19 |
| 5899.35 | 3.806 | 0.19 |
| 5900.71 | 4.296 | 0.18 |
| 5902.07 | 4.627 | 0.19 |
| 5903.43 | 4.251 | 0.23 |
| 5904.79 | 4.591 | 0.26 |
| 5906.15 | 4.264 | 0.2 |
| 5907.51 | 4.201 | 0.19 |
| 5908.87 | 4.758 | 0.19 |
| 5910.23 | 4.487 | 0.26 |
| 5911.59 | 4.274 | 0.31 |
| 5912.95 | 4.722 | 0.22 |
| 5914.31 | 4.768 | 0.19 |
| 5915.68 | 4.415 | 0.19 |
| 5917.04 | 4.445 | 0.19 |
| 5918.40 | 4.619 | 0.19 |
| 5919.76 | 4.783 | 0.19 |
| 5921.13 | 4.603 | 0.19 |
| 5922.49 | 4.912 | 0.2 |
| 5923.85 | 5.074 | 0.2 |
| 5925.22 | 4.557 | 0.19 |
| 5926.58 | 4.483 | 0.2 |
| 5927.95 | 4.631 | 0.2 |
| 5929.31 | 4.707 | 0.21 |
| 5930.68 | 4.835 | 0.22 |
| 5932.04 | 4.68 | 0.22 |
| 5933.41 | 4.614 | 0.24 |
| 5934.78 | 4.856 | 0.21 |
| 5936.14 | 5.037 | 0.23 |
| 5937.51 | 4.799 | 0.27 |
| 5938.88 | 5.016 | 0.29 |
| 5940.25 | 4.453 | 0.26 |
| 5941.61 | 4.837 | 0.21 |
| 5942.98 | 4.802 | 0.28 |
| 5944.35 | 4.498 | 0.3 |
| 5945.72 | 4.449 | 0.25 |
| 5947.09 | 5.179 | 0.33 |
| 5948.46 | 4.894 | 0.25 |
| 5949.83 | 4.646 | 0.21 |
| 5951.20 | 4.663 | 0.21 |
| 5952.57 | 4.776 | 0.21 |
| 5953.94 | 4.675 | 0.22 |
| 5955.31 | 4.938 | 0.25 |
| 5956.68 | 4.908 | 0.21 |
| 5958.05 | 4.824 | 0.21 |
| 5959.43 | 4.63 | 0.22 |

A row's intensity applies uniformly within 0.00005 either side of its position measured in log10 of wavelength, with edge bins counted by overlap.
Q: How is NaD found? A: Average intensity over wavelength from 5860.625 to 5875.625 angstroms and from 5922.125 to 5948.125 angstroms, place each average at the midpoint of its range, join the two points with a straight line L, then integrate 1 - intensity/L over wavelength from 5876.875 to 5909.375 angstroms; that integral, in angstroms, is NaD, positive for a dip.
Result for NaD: 4.9 angstroms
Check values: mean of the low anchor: 4.83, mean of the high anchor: 4.76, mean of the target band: 4.08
